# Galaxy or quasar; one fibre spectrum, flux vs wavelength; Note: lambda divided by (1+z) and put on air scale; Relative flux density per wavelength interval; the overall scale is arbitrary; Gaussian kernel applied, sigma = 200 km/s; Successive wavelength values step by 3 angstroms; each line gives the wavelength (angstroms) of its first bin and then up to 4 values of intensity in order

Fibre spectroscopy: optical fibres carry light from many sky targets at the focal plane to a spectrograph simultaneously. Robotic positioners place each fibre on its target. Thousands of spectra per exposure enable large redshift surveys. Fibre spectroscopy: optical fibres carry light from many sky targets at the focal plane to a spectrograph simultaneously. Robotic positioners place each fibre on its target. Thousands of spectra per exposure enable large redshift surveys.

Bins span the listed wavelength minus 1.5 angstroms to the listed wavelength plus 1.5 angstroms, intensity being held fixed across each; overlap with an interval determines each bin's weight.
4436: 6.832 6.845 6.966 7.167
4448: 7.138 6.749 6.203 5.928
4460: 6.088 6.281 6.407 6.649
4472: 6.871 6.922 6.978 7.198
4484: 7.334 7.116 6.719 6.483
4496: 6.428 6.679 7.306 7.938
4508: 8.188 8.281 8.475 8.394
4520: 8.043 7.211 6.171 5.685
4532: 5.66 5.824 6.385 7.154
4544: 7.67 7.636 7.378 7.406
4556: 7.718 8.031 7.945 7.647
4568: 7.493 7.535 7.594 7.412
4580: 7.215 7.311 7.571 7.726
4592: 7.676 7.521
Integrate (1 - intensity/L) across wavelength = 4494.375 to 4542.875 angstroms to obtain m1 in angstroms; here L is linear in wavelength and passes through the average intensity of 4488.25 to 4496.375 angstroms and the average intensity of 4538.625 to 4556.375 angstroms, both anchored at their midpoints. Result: -1.1 angstroms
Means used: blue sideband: 6.58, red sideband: 7.42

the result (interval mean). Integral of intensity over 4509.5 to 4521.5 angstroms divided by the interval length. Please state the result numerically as 8.3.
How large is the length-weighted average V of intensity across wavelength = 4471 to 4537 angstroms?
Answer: 7.08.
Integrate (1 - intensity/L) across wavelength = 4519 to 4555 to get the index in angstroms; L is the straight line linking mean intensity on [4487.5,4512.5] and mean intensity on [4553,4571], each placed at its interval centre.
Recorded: 3.3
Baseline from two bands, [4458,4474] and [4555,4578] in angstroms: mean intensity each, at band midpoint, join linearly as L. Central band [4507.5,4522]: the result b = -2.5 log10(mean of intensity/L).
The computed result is -0.17 mag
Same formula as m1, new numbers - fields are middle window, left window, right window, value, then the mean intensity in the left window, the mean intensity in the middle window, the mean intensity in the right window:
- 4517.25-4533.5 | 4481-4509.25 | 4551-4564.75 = 1.6 angstroms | 7.13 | 6.7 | 7.75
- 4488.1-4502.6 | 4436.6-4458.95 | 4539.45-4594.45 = 0.7 angstroms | 6.71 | 6.7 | 7.56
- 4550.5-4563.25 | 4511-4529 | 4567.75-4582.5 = -0.5 angstroms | 7.55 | 7.74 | 7.44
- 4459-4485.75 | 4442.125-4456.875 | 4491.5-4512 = 0.9 angstroms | 6.75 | 6.76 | 7.31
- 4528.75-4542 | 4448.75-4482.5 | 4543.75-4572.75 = 2.2 angstroms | 6.58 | 6.15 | 7.64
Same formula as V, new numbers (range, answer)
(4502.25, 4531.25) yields 7.54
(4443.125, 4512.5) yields 6.92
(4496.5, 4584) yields 7.35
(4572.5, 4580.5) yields 7.43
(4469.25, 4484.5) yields 7.01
